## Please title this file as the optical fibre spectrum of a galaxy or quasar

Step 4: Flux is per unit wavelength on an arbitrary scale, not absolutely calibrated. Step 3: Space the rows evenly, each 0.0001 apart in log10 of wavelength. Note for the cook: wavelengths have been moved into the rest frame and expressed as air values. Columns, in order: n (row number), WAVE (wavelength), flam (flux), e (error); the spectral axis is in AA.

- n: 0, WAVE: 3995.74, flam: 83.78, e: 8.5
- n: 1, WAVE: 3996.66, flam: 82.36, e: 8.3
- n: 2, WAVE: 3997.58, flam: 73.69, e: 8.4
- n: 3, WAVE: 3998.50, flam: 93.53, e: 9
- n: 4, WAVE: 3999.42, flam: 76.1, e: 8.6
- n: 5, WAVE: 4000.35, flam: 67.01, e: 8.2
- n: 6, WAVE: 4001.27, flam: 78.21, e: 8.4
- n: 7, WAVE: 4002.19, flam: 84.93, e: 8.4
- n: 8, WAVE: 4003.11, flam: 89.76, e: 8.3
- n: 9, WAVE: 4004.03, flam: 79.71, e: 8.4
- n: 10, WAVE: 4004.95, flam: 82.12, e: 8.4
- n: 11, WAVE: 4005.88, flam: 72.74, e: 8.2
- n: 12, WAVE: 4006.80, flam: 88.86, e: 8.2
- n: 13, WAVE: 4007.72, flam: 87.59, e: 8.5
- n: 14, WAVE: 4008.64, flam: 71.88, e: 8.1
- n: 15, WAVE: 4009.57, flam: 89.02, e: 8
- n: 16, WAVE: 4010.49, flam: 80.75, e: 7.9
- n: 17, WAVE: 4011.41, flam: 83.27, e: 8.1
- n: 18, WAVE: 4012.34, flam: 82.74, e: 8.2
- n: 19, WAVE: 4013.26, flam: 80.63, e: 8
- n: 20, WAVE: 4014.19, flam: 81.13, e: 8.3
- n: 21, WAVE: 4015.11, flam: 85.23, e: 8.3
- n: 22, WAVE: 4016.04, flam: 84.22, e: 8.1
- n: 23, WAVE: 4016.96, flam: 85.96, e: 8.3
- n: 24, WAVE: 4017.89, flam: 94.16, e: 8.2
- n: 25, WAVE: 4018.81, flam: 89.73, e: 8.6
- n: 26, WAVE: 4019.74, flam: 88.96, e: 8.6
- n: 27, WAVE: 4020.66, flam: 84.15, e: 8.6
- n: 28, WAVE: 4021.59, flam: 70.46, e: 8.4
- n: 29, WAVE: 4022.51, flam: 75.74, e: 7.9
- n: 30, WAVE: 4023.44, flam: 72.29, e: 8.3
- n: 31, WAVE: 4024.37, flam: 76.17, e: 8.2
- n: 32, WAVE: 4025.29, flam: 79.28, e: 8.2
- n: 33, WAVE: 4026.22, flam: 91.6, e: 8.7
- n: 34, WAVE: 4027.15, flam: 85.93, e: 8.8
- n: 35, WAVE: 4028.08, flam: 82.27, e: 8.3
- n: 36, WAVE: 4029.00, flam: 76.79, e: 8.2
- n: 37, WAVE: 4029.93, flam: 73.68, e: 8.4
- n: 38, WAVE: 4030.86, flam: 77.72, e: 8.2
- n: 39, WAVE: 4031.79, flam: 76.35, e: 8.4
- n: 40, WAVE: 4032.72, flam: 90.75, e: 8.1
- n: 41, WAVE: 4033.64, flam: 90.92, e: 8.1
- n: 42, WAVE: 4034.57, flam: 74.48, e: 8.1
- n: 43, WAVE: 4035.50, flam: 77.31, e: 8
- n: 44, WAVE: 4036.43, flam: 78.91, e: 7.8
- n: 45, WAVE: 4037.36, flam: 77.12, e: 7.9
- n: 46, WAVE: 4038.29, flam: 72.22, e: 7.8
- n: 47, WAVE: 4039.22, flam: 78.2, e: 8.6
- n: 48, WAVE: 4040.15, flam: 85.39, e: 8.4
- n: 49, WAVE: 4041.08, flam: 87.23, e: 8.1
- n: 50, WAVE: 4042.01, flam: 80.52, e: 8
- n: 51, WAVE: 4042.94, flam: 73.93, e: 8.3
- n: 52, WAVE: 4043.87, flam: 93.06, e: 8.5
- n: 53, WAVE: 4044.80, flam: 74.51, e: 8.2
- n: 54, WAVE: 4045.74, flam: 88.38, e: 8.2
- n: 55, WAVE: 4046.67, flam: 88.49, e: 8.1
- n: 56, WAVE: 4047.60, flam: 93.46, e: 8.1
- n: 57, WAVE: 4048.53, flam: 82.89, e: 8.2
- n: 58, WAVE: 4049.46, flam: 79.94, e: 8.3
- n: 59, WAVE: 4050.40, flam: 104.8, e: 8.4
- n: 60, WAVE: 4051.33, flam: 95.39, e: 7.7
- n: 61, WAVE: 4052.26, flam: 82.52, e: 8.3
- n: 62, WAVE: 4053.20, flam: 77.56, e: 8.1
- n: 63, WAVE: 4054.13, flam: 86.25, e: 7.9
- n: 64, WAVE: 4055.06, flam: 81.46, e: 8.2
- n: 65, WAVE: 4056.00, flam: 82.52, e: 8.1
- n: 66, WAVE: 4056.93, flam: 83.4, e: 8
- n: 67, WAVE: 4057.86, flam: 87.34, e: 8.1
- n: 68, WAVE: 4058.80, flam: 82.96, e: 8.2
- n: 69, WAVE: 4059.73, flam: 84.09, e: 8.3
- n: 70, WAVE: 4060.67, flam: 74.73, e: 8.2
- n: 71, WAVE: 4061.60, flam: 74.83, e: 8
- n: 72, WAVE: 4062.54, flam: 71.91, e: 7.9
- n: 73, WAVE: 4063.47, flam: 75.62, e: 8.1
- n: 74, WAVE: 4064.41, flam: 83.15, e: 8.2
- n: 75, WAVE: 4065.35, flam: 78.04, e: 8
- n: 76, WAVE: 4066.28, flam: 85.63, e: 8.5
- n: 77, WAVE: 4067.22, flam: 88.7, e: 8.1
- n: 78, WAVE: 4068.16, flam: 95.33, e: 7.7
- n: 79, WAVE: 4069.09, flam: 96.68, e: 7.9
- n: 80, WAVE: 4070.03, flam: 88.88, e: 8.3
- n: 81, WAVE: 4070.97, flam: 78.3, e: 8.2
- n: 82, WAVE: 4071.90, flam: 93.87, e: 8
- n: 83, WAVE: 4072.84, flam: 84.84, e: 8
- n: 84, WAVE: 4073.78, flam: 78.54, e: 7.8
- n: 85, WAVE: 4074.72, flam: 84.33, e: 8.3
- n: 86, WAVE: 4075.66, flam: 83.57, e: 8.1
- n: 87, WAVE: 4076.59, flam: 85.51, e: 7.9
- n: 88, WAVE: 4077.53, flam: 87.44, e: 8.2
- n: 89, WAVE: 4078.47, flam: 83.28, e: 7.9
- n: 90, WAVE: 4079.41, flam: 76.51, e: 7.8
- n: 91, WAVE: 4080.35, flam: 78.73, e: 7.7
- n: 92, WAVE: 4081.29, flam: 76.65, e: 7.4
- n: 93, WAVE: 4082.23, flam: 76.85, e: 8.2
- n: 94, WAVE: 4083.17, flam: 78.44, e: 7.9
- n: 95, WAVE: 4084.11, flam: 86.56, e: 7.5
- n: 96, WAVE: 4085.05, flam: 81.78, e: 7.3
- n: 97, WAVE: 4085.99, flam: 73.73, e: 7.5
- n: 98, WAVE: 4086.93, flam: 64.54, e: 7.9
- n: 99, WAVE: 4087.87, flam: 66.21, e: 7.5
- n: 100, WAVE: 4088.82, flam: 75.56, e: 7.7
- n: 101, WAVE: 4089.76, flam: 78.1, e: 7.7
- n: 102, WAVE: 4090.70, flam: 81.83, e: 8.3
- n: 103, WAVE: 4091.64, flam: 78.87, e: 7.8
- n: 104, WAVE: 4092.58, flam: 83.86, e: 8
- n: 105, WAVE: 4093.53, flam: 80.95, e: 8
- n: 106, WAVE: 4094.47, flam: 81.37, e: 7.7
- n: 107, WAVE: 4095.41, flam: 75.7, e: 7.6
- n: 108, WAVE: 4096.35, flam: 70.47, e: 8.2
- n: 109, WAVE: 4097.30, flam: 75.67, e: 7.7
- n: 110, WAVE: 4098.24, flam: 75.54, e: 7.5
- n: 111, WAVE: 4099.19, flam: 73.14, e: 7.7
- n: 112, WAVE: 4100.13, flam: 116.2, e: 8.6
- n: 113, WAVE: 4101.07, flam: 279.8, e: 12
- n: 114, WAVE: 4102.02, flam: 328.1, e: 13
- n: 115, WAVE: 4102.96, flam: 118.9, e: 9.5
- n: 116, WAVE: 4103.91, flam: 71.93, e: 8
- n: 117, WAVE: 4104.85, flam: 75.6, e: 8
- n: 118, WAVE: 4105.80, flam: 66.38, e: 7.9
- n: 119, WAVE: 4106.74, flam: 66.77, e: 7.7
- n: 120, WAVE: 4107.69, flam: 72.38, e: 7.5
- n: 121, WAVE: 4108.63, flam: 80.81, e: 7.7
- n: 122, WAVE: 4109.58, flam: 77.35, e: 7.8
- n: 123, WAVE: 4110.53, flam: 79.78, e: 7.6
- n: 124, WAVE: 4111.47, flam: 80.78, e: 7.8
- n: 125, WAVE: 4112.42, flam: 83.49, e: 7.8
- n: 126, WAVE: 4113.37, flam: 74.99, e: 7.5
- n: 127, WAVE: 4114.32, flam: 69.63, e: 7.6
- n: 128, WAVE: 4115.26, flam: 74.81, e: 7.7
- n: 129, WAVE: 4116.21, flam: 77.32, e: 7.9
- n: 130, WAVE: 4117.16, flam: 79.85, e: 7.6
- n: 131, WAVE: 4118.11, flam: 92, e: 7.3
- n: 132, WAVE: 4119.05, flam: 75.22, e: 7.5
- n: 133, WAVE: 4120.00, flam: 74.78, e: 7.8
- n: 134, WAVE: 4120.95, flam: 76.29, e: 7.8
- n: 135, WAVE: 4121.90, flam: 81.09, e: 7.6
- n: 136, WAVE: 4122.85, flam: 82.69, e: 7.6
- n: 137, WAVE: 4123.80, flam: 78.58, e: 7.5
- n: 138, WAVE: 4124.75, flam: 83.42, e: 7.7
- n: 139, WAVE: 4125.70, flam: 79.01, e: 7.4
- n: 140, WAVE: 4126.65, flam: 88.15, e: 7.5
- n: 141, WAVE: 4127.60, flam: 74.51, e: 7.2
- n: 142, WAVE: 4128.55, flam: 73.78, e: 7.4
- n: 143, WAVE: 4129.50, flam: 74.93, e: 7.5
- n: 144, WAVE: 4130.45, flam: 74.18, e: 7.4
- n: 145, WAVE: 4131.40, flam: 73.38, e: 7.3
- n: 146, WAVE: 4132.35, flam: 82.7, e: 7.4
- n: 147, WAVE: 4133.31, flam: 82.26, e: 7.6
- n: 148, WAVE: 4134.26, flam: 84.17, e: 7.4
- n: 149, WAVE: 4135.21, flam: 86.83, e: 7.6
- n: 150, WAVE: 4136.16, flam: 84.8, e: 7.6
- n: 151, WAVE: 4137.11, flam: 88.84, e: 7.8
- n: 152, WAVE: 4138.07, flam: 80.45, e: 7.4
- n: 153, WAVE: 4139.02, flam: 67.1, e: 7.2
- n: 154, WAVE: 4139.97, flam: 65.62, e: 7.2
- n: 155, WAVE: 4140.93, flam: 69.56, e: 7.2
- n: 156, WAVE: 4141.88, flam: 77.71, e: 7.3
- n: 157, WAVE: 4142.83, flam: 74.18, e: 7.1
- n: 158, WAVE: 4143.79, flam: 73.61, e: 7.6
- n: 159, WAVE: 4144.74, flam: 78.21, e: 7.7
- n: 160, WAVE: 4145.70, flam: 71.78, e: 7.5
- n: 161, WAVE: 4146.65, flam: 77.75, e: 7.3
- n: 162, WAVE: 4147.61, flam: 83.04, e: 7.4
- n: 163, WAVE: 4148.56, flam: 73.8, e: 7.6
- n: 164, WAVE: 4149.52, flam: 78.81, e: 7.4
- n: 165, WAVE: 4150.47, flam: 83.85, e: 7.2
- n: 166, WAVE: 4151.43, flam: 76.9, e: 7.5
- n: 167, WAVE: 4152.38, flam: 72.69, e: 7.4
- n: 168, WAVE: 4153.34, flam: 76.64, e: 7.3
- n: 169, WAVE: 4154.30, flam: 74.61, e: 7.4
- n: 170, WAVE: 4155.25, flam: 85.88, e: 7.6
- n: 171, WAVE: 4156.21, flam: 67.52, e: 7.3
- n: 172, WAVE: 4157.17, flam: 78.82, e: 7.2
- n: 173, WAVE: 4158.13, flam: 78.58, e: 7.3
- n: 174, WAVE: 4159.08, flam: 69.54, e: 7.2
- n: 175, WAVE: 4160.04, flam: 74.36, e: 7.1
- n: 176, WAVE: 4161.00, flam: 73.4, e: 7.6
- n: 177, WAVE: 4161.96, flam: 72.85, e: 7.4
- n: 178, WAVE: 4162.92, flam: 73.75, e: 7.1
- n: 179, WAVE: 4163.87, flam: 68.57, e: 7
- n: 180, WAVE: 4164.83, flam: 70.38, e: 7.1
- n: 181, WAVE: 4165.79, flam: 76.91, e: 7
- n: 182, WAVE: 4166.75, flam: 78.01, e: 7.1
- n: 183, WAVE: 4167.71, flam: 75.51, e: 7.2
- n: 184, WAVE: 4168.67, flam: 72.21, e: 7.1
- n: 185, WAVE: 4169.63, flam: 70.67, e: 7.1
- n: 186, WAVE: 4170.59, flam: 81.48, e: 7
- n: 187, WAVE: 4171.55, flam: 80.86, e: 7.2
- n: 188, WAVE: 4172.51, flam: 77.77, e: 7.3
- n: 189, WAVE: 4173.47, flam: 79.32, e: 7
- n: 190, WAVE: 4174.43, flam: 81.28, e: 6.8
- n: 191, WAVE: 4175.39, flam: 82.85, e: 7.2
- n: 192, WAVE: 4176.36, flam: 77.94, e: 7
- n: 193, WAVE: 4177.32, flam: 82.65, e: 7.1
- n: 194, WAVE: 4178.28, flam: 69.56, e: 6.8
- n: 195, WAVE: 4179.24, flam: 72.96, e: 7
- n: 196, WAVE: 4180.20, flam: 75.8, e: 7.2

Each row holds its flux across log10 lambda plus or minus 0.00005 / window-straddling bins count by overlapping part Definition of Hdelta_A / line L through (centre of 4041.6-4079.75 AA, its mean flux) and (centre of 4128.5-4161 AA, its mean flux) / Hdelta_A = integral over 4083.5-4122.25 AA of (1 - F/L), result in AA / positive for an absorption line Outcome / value -4.4 AA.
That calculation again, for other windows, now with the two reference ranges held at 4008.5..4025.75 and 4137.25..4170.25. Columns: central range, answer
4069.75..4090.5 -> -0.3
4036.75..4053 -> -0.8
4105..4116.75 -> 0.3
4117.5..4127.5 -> -0.6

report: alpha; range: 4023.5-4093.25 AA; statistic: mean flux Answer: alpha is 81.9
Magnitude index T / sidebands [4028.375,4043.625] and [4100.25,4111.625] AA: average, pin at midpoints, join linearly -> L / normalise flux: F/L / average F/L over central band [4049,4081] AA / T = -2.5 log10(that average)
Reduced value 0.135 mag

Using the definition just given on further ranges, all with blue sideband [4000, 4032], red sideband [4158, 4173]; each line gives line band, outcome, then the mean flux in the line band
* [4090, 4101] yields -0.14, 88.5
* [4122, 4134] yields -0.04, 79.1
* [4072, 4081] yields -0.06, 82.8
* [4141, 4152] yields -0.02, 77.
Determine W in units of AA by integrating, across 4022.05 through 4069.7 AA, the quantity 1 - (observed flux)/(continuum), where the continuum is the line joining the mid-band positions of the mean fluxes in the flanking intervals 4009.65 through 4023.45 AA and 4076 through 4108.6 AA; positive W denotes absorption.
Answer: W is 2.3 AA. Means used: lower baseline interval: 83.2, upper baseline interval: 92.3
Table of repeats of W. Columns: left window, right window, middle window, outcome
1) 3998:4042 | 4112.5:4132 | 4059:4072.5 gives -0.6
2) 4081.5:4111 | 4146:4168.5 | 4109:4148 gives 2.6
